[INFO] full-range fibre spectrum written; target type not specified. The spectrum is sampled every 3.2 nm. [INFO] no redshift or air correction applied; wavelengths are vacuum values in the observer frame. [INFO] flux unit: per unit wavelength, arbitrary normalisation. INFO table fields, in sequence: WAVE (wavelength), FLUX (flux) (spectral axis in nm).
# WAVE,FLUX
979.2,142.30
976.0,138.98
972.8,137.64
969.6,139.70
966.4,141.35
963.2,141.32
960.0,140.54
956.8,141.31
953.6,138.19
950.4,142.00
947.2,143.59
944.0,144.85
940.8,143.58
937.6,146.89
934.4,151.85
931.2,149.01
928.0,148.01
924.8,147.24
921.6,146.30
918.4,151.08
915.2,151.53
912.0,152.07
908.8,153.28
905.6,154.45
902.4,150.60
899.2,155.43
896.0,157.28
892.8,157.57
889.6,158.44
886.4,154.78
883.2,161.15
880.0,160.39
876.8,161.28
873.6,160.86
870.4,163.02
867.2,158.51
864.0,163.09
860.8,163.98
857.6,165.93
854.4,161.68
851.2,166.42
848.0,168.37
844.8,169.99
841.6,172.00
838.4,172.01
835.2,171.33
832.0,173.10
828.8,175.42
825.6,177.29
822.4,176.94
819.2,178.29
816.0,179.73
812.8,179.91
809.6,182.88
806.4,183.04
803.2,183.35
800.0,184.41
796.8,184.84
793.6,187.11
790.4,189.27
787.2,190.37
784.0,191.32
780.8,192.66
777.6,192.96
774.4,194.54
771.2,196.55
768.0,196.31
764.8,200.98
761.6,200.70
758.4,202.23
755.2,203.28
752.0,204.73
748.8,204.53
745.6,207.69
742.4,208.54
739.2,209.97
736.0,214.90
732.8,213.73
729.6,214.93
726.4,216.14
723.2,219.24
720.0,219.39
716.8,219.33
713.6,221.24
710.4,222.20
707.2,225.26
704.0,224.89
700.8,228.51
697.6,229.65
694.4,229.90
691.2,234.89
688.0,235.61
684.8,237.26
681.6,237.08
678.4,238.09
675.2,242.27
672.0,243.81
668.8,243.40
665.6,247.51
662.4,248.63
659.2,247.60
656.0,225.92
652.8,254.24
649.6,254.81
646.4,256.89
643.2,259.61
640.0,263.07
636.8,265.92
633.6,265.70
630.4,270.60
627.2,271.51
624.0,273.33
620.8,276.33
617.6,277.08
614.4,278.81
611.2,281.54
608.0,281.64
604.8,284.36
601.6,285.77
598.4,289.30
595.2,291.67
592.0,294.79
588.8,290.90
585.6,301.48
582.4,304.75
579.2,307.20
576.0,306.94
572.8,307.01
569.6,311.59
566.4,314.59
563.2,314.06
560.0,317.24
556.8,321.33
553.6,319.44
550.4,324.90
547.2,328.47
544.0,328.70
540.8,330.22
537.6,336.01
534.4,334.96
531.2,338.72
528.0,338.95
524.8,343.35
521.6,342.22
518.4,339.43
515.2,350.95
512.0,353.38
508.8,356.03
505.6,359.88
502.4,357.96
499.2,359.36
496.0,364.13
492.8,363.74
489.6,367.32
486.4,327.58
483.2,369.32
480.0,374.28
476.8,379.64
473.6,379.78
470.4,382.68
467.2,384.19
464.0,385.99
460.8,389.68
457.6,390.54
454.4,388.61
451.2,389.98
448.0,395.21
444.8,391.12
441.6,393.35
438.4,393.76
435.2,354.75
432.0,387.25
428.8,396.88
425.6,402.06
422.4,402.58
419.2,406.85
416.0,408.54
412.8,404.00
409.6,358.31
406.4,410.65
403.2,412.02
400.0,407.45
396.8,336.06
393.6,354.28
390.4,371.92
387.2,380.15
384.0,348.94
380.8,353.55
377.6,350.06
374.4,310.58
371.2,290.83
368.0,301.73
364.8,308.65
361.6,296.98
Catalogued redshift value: 0.000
